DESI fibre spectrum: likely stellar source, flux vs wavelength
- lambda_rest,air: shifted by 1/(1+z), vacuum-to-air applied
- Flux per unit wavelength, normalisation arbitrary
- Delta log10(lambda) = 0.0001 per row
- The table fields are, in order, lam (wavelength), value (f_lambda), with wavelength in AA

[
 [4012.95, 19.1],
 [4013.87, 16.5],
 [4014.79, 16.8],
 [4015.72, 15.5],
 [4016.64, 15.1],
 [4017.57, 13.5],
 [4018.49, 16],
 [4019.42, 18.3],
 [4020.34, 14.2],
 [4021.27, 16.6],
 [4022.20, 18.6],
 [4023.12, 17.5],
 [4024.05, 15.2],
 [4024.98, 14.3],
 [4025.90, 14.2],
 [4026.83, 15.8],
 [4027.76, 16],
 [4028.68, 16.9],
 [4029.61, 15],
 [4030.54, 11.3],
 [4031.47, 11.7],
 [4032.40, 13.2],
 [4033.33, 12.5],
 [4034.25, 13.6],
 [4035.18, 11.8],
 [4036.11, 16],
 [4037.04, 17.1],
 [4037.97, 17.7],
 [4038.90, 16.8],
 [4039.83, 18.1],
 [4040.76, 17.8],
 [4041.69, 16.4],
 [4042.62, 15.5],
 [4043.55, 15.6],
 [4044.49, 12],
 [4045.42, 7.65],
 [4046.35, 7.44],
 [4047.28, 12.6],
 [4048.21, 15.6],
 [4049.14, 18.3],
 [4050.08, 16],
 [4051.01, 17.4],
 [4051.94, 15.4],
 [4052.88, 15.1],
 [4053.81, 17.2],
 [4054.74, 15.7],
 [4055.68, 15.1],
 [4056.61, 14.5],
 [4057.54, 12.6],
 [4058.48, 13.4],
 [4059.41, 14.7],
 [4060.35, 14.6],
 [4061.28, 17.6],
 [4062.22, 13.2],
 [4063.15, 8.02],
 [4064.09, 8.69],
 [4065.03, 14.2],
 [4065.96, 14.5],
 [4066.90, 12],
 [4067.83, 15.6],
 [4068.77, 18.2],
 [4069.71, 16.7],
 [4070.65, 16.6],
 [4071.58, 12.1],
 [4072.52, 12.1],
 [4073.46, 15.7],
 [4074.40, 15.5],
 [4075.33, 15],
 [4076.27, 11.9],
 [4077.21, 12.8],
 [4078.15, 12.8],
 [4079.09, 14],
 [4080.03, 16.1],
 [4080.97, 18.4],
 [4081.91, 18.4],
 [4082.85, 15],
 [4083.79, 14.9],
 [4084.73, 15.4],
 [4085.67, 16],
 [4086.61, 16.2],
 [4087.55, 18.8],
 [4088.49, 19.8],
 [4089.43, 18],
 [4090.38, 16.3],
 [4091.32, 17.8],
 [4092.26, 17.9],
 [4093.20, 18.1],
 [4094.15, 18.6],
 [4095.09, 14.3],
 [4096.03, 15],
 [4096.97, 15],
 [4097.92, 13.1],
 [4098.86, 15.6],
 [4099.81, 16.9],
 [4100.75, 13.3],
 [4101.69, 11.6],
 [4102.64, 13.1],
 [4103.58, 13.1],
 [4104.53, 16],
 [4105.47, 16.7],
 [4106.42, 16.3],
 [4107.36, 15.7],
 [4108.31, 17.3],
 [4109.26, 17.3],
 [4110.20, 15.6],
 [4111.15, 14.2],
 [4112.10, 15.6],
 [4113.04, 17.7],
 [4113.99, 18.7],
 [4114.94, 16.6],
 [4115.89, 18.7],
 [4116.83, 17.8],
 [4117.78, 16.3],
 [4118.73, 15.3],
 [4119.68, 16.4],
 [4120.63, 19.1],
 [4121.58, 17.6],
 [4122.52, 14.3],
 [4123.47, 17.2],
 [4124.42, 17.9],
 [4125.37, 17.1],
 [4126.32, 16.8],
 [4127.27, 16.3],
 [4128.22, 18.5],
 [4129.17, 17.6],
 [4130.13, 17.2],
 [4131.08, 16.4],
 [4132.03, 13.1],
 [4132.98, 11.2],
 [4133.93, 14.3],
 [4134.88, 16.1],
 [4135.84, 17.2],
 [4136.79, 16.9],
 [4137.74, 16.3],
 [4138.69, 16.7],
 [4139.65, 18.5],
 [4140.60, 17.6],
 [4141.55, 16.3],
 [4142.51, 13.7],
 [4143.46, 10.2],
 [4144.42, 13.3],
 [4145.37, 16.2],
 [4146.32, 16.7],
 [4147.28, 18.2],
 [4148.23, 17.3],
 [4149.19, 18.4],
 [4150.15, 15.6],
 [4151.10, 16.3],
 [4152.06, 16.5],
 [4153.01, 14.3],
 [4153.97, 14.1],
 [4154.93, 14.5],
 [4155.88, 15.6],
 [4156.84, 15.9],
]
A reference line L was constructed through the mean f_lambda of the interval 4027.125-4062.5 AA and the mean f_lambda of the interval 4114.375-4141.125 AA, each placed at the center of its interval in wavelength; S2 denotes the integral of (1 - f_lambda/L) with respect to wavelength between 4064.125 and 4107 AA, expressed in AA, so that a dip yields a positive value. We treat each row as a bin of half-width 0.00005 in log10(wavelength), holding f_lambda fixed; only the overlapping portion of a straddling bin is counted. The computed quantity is 0.7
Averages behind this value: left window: 14.7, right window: 16.6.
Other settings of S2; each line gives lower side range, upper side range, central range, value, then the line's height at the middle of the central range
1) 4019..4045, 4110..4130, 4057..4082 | 2.8 AA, 16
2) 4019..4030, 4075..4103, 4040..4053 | 1.1 AA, 15.9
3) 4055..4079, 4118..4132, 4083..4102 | -1.2 AA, 15.2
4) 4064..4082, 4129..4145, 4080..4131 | -4.9 AA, 15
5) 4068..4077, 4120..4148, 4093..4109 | 0.2 AA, 15.4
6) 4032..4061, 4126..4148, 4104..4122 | -1.4 AA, 15.6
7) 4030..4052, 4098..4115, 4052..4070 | 0.6 AA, 14.8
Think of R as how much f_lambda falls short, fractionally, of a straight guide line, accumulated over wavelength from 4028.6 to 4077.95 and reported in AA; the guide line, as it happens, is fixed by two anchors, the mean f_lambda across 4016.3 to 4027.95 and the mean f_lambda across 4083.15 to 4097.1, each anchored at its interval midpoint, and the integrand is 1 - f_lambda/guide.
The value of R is 5.8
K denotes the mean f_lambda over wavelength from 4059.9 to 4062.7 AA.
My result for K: 15.1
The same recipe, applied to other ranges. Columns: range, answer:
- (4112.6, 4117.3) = 17.9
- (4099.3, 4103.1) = 13.7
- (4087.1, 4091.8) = 18.1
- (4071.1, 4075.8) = 14.1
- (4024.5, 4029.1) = 15.4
